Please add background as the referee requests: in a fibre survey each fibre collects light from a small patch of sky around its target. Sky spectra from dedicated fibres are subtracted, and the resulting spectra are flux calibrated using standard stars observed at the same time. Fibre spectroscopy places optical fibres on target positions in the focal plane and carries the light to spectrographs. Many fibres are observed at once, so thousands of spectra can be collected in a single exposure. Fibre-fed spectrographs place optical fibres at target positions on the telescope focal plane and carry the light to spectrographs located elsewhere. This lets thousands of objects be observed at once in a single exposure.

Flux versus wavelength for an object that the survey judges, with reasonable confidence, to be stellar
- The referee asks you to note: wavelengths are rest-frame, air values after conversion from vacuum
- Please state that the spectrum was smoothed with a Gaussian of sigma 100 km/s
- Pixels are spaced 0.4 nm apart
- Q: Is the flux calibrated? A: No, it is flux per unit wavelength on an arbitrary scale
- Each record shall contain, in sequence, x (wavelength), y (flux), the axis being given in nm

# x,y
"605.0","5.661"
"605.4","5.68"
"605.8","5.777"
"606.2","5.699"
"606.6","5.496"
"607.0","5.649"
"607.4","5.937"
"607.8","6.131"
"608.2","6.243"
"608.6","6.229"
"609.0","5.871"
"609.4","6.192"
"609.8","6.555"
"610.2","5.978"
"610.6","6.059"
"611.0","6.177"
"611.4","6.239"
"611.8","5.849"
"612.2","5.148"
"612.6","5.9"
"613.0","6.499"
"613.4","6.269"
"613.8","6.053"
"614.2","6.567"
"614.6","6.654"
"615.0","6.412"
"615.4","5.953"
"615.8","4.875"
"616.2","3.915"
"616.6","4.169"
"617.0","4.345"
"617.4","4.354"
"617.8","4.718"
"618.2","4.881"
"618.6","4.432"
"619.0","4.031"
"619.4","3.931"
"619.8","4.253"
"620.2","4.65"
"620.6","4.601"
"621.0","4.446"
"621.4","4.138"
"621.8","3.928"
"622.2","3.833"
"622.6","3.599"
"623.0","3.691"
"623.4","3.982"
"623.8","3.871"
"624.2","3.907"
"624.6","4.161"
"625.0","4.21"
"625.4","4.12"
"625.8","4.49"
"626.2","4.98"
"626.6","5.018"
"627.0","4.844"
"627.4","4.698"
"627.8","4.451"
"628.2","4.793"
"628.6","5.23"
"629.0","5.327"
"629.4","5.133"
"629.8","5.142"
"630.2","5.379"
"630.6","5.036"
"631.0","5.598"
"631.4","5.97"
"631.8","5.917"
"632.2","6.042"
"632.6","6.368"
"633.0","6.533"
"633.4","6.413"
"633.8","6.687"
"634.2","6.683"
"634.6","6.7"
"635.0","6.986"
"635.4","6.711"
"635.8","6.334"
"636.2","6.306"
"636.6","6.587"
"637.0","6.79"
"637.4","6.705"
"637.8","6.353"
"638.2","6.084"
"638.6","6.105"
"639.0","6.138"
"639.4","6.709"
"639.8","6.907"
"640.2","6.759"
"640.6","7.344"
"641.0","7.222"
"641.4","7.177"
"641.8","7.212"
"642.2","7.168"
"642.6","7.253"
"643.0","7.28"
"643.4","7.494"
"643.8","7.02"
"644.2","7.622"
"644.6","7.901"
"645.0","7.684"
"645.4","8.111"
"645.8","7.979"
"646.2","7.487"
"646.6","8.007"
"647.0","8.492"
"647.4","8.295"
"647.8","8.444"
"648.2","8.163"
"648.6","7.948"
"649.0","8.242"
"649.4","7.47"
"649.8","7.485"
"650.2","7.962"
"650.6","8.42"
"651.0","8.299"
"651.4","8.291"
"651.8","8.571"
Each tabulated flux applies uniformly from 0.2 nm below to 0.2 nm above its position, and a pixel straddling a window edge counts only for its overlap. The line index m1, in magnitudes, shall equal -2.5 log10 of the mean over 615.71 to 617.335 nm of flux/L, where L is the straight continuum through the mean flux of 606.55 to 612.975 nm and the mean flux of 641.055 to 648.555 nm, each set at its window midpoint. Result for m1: 0.42 mag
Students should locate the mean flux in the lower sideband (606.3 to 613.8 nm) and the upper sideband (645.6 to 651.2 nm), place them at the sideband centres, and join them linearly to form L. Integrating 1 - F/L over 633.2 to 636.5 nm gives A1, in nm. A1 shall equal 0.328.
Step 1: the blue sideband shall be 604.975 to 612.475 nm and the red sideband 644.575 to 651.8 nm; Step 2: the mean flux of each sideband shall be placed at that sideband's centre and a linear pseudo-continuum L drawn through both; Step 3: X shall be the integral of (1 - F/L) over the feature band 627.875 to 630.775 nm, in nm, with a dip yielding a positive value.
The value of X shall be 0.79 nm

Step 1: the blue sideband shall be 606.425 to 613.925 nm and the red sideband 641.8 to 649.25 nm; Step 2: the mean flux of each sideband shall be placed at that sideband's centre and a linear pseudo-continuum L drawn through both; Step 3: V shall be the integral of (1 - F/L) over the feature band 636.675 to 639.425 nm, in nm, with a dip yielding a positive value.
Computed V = 0.38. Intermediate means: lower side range 6.03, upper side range 7.79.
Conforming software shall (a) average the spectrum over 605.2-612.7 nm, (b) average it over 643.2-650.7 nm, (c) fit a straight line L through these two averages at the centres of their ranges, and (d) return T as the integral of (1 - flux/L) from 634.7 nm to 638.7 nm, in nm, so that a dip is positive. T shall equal 0.47 nm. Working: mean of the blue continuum 5.94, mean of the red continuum 7.9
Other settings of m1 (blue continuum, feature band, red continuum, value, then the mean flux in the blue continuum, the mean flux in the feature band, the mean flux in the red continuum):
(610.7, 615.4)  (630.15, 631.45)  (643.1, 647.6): 0.281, 6.15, 5.45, 7.81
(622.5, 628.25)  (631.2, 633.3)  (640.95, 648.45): -0.121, 4.32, 6.18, 7.7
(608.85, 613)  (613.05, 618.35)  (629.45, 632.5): 0.109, 6.02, 5.36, 5.59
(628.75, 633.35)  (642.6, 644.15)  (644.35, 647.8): 0.044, 5.7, 7.3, 8.02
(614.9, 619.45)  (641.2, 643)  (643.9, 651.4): 0.026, 4.65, 7.21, 8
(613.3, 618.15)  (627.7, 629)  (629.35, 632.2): 0.115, 5.32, 4.93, 5.51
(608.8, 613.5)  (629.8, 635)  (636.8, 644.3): 0.096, 6.06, 6.11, 6.9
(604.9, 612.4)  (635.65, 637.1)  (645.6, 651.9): 0.146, 5.93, 6.49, 8.09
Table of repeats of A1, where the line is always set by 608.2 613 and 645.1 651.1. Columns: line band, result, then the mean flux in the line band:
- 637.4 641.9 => 0.52 nm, 6.72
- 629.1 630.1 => 0.27 nm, 5.18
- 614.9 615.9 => 0.08 nm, 5.77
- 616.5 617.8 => 0.41 nm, 4.36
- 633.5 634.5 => 0.09 nm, 6.66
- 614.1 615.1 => -0.05 nm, 6.56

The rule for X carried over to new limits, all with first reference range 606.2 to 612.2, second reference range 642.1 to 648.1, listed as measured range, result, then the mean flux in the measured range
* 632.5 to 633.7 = 0.12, 6.46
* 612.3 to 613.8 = 0.02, 6.13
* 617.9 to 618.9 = 0.29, 4.6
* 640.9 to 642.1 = 0.06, 7.2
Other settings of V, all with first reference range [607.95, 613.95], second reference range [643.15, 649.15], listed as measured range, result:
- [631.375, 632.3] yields 0.155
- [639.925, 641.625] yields 0.116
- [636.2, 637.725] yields 0.169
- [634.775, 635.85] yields 0.092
